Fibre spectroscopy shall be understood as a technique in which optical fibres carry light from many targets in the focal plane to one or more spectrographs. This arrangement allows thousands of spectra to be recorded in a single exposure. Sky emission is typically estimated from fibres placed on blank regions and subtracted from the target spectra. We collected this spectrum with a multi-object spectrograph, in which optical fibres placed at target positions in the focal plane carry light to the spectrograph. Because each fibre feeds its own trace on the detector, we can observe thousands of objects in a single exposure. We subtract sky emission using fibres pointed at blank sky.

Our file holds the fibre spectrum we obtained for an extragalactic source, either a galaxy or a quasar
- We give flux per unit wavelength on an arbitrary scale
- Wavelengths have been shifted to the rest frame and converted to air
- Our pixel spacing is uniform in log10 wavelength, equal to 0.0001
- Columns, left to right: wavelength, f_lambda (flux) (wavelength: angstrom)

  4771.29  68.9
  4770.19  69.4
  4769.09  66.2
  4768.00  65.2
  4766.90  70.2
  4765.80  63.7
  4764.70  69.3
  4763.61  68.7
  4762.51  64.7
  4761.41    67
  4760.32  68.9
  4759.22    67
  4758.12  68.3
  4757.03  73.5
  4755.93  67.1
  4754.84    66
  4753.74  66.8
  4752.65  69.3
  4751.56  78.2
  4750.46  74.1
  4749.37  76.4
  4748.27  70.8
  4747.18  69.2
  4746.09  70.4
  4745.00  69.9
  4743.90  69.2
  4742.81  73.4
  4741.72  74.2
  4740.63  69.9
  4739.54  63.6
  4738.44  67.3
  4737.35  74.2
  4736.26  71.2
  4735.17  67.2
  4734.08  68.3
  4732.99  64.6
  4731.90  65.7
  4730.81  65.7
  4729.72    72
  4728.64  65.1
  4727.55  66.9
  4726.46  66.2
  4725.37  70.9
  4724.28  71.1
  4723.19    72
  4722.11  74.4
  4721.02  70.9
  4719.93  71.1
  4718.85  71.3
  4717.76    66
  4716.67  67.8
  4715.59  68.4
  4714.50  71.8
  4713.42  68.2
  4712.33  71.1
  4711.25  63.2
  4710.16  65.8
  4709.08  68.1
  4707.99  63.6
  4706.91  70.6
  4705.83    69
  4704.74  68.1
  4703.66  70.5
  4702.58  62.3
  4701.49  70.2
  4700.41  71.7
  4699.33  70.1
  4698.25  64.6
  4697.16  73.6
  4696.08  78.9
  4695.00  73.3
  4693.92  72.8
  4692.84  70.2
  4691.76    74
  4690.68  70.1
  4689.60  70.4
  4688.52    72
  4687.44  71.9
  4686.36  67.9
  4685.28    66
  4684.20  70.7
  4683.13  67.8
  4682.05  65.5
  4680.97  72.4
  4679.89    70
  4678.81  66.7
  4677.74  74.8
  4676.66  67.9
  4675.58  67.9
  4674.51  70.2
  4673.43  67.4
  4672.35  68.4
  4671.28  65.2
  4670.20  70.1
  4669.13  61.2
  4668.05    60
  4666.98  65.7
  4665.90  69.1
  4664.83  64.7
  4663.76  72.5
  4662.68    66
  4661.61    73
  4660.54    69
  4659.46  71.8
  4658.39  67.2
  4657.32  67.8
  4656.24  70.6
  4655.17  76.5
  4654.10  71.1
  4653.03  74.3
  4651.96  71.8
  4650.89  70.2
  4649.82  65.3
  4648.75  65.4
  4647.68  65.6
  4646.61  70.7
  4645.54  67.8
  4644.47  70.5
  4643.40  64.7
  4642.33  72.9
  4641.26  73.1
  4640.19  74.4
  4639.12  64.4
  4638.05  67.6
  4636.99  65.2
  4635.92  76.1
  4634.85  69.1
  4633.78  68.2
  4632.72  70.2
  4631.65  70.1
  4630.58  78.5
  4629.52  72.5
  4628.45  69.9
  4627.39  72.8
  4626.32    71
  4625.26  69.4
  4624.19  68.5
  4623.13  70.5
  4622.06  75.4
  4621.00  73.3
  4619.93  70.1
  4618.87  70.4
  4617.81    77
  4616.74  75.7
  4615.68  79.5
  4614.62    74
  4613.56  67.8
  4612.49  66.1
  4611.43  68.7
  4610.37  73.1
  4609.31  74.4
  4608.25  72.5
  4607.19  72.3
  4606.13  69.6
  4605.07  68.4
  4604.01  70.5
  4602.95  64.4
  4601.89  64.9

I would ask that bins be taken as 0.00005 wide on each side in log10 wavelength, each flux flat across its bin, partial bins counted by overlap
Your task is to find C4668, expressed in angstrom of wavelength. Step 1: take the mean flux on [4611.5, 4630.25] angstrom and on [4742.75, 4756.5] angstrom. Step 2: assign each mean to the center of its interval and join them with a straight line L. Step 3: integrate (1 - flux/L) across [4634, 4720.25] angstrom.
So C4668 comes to 2.7 angstrom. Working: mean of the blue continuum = 72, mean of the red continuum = 70.7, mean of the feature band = 69.2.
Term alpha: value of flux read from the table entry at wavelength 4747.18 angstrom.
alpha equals 69.2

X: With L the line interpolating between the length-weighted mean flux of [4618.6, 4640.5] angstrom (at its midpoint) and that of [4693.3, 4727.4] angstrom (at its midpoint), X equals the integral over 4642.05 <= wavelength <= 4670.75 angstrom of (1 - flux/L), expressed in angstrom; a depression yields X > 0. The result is 0.7 angstrom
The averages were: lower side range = 70.8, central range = 68.7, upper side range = 69.6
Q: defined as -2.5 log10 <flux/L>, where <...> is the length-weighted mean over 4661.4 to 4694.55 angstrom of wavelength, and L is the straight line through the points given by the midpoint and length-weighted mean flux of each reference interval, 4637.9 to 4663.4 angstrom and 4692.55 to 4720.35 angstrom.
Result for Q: 0.01 mag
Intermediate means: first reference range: 69.7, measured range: 68.8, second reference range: 69.3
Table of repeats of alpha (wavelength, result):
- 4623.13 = 70.5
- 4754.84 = 66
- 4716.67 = 67.8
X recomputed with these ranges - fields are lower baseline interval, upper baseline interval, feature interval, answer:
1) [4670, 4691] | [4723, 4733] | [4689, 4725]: -0.70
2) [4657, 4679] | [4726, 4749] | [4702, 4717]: 0.17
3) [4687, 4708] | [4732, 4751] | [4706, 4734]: 0.73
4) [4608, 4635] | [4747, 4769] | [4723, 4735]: 0.32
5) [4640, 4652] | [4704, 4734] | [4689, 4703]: -0.47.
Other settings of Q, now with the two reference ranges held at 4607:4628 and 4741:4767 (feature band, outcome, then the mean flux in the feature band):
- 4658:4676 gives 0.057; 67.6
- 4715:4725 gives 0.001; 70.3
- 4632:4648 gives 0.036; 69.4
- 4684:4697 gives -0.011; 71.6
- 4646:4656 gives 0.022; 70.2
